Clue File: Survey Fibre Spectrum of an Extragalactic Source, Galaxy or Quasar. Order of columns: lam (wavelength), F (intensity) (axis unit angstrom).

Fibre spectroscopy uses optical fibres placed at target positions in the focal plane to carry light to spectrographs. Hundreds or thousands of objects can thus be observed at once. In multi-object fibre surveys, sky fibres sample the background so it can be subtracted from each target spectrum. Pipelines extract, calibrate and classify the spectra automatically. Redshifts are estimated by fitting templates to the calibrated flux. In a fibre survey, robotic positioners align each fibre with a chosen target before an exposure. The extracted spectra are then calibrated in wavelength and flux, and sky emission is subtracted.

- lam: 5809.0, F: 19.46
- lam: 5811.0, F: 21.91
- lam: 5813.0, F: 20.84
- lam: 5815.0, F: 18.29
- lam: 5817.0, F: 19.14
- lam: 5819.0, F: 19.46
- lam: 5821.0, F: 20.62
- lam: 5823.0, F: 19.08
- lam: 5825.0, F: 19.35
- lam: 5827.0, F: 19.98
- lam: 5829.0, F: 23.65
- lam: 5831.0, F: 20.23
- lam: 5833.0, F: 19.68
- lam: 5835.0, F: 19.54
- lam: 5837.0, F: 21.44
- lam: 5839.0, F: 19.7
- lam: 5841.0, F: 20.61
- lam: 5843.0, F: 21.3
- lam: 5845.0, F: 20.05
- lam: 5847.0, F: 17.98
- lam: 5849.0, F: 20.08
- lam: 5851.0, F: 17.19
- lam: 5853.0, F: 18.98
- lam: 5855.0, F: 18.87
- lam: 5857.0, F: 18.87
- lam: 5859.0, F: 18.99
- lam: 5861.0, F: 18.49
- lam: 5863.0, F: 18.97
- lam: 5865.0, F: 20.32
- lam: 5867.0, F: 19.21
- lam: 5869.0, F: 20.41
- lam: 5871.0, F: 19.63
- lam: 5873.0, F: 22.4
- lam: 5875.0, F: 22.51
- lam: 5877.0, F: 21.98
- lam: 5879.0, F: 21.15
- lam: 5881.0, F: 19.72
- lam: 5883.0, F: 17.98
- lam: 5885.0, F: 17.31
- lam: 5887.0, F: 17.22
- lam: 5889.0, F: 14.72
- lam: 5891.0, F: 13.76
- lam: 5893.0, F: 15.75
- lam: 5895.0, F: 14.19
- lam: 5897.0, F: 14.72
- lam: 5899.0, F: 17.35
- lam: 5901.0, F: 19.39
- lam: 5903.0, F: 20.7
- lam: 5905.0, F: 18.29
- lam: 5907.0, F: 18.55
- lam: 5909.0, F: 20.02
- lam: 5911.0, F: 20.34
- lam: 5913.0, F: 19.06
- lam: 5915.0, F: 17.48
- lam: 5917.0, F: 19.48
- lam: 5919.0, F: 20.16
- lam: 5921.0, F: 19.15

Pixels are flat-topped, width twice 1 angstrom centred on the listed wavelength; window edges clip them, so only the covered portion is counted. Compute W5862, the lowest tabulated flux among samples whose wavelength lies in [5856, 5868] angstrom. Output 18.49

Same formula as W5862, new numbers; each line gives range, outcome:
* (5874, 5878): 21.98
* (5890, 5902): 13.76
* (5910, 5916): 17.48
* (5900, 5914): 18.29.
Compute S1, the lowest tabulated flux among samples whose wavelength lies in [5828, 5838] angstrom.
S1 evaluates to 19.54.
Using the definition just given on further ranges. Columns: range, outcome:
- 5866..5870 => 19.21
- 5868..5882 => 19.63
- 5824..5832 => 19.35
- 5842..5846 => 20.05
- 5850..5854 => 17.19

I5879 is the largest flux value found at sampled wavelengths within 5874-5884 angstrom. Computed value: 22.51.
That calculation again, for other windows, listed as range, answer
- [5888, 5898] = 15.75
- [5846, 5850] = 20.08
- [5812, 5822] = 20.84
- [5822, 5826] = 19.35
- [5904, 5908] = 18.55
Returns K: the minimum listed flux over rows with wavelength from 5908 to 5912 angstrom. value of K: 20.02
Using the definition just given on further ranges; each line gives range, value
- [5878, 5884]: 17.98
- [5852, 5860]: 18.87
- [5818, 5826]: 19.08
